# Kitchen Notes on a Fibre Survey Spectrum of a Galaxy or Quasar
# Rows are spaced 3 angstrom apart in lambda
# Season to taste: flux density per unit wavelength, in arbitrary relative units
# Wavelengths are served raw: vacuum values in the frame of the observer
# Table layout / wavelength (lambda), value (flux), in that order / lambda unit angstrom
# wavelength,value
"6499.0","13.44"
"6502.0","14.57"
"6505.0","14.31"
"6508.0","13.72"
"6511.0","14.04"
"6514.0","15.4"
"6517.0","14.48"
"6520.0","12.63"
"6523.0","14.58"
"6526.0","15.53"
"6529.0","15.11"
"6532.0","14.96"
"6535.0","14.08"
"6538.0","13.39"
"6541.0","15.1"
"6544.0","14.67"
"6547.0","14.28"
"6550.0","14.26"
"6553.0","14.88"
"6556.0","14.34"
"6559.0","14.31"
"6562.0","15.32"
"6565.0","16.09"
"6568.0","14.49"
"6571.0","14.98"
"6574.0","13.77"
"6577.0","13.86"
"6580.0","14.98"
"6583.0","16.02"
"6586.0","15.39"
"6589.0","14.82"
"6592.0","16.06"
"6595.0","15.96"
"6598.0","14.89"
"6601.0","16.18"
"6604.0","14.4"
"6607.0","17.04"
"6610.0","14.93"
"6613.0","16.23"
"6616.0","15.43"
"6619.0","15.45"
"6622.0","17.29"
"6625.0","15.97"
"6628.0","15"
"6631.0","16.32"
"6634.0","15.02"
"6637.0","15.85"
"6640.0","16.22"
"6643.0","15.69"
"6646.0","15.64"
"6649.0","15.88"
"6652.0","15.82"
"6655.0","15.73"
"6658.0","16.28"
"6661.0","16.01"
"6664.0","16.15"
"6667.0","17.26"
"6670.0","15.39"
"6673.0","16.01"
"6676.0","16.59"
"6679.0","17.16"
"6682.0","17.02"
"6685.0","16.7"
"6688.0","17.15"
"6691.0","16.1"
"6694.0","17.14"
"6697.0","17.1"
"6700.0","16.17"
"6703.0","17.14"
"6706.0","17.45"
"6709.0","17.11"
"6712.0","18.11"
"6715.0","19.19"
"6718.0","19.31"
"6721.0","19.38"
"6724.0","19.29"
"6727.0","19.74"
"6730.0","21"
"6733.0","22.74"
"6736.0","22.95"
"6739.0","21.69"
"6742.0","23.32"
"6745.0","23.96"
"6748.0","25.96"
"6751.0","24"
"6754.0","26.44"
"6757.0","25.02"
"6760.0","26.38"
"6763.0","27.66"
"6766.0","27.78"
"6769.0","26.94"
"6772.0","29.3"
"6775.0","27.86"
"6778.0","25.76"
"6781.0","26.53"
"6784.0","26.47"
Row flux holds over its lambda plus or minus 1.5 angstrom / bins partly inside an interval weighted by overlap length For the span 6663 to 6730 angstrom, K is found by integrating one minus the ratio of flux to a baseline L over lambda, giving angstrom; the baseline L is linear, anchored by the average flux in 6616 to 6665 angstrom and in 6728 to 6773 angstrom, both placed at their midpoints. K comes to 9.7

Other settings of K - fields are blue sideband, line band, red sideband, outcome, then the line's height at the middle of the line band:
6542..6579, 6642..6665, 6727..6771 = 4.28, 19.5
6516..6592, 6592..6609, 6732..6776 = 1.47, 17.2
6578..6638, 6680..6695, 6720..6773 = 2.68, 20.5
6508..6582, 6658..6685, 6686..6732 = 1.34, 17.3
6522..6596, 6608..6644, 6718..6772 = 4.50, 18.1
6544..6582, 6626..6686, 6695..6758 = 6.73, 18.1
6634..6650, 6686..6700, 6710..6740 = 1.32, 18.5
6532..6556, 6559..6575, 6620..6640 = -0.10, 14.8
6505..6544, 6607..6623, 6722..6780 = 2.21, 18.5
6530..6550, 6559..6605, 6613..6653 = -0.22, 15.1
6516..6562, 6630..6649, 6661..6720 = 0.47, 16.2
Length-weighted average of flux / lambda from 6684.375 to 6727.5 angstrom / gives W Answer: 17.8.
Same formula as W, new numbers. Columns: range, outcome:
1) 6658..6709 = 16.7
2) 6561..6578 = 14.8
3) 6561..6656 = 15.5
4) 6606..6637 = 15.8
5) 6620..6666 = 15.9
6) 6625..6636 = 15.5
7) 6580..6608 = 15.6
